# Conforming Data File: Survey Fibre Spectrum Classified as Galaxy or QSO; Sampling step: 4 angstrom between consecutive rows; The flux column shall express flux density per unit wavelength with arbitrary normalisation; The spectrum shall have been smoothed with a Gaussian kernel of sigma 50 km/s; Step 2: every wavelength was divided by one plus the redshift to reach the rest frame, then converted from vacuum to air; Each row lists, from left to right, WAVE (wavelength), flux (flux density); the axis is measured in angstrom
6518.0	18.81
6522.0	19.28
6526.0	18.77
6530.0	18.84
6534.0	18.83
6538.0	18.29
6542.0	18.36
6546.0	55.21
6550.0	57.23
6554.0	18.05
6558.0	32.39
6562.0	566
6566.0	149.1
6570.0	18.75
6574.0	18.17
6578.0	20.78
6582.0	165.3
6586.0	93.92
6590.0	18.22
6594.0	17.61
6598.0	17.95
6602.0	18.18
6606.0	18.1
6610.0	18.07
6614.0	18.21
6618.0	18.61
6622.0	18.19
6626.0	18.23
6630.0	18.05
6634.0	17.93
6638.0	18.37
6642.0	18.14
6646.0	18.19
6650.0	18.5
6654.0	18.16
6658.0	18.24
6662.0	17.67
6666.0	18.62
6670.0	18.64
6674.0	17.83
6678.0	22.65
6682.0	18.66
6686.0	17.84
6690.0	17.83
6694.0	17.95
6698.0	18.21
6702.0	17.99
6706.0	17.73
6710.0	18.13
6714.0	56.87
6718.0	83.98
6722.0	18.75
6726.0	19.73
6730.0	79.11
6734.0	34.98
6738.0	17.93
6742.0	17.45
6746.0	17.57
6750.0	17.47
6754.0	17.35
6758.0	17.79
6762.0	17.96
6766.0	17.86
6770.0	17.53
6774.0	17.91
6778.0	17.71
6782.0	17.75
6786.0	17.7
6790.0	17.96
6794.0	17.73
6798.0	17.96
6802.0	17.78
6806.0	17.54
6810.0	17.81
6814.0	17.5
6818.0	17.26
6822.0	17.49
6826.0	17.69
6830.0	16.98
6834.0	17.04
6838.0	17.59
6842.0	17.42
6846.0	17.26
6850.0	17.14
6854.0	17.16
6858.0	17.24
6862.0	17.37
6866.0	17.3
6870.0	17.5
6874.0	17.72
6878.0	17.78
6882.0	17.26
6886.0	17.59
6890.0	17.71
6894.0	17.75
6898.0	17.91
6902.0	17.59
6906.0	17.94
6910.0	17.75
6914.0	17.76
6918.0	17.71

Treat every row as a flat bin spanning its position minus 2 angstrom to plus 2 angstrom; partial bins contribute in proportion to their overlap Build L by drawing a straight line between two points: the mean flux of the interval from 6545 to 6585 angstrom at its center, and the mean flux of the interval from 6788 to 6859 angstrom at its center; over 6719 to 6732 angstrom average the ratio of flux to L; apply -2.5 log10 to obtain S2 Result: 0.23 mag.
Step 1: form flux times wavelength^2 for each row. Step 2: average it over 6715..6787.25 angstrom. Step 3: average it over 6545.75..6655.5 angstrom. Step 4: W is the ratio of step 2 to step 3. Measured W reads 0.5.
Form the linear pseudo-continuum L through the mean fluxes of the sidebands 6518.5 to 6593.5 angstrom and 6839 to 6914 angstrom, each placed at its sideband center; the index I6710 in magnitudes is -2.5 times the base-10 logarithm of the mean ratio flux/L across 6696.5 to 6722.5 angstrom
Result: 0.30 mag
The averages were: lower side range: 71.4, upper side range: 17.5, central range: 34.2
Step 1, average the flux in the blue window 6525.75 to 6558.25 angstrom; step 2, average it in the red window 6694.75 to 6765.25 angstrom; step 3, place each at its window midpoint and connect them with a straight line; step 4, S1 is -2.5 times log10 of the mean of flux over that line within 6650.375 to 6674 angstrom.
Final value 0.48 mag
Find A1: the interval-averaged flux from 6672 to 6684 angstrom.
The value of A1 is 19.7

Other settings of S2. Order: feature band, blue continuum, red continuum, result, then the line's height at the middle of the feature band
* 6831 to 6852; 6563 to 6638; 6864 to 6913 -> 0.264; 22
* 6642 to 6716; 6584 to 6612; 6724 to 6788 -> 0.241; 25.7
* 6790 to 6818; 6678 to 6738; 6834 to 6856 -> 0.197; 21.3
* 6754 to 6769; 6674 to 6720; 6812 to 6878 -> 0.285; 23.1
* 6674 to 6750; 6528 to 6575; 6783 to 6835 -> 0.419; 42.5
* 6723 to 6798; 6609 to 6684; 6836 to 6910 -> -0.218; 18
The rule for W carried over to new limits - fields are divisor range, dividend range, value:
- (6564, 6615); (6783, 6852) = 0.41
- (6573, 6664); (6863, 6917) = 0.68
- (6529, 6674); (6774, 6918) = 0.42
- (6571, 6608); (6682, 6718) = 0.63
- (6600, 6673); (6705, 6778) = 1.58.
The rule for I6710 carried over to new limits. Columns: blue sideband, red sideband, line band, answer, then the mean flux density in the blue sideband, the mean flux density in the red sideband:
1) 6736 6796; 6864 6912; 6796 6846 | 0.01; 17.7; 17.6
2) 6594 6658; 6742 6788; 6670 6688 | -0.07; 18.2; 17.7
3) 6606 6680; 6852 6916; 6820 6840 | 0.03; 18.5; 17.6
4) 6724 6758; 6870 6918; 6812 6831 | 0.26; 27.1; 17.7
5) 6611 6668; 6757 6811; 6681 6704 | 0.00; 18.2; 17.8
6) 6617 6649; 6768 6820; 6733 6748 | -0.18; 18.2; 17.7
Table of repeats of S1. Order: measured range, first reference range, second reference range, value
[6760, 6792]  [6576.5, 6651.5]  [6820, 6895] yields 0.214 mag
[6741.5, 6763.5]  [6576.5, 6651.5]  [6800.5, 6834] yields 0.218 mag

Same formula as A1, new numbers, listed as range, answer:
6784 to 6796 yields 17.8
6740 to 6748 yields 17.5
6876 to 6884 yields 17.5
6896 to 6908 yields 17.8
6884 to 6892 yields 17.6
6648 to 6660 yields 18.3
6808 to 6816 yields 17.7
